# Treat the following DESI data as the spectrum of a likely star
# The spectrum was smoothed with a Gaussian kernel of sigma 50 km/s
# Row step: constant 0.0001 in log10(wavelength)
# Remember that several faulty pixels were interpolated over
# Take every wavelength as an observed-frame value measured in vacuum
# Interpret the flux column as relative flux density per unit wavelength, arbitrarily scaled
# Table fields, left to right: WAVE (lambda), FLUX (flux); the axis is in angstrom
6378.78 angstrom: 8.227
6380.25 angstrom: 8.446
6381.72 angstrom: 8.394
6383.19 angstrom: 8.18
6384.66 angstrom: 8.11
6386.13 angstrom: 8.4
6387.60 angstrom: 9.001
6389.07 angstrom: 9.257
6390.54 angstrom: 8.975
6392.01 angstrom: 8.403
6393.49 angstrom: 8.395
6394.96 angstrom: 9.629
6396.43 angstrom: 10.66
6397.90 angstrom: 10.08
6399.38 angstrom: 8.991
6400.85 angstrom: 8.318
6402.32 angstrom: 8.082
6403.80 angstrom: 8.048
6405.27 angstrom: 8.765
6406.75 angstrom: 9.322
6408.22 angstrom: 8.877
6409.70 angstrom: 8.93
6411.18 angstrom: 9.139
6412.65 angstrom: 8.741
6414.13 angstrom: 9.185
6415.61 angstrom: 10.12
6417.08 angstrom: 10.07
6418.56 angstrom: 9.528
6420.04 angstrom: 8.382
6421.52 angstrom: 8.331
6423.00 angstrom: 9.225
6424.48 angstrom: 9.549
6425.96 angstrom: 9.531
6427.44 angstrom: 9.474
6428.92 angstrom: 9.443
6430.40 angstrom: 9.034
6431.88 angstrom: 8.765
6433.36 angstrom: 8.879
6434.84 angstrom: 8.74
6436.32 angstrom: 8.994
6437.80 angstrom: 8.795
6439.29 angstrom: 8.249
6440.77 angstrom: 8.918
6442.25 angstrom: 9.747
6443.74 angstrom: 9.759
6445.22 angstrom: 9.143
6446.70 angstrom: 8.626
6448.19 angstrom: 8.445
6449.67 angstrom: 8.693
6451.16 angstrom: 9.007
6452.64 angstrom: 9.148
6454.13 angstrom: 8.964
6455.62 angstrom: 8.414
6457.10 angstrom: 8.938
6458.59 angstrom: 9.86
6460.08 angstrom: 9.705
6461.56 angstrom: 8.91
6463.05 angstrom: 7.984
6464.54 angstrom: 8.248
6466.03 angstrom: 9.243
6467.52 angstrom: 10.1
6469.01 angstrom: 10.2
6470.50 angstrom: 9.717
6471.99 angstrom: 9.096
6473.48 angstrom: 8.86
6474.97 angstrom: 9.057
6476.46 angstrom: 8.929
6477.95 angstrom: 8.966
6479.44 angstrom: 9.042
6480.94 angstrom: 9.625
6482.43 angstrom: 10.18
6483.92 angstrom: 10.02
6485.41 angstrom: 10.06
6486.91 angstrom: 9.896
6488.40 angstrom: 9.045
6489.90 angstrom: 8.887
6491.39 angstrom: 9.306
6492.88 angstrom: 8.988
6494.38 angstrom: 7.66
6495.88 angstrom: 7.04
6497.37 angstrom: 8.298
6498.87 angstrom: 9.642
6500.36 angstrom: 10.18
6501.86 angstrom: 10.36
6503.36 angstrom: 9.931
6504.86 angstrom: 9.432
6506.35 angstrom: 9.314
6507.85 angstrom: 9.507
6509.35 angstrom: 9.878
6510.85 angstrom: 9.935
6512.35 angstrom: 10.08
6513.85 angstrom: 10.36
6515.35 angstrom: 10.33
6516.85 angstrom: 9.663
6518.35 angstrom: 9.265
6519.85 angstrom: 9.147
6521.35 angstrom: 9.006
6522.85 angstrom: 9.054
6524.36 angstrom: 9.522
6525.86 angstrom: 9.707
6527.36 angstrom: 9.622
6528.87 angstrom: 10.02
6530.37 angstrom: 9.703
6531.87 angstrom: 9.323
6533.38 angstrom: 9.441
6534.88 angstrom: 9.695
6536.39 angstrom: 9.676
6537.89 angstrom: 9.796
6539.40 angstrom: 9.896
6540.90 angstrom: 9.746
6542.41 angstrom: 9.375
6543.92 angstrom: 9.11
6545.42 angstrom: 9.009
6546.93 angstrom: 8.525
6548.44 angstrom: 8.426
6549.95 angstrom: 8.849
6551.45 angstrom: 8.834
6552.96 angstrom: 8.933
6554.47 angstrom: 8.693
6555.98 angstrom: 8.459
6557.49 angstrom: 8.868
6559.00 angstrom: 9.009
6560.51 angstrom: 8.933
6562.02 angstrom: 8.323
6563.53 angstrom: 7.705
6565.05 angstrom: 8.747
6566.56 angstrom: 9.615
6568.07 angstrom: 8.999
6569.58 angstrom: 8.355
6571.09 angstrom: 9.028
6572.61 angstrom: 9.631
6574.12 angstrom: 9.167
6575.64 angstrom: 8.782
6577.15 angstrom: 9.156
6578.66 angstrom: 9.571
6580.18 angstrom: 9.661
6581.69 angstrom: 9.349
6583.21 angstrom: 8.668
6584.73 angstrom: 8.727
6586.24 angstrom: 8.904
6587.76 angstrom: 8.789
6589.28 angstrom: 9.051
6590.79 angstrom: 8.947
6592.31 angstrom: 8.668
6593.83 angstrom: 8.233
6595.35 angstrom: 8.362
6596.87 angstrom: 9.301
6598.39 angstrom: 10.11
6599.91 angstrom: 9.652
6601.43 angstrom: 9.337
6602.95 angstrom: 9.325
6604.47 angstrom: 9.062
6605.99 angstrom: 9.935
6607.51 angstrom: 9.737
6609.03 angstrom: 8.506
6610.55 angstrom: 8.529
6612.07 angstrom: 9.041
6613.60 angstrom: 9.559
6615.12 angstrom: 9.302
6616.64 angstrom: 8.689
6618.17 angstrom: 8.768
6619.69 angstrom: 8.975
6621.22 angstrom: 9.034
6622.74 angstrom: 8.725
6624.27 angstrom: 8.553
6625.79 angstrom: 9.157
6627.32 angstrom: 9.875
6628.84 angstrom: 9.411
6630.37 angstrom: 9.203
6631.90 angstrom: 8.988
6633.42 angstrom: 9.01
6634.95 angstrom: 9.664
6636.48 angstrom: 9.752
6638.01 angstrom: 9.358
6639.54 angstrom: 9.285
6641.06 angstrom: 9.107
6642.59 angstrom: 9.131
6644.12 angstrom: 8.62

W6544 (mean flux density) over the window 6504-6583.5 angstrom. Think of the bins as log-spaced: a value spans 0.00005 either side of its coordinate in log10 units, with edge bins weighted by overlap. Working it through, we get 9.27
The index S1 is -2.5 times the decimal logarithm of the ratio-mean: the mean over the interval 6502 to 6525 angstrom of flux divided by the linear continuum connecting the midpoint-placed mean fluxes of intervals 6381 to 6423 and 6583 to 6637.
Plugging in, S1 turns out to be -0.07 mag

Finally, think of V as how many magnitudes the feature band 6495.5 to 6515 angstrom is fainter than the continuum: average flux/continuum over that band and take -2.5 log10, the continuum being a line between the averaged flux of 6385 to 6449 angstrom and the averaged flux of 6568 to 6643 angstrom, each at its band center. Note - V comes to -0.061 mag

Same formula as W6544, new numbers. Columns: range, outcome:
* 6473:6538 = 9.44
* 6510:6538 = 9.65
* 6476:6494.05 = 9.38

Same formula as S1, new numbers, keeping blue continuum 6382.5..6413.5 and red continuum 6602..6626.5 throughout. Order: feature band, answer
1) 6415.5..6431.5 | -0.05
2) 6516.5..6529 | -0.05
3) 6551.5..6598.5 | 0.01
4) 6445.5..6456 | 0.02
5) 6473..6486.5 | -0.06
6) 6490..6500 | 0.05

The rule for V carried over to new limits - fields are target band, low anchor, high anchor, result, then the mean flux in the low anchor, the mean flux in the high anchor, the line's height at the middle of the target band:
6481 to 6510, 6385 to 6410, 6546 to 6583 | -0.052 mag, 8.94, 8.9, 8.91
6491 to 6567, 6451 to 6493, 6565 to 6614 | -0.007 mag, 9.26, 9.11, 9.19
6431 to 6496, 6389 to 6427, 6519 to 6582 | 0.004 mag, 9.1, 9.15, 9.12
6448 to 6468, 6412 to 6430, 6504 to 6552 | 0.045 mag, 9.29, 9.48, 9.36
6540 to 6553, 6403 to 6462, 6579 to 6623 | 0.009 mag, 9.06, 9.07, 9.07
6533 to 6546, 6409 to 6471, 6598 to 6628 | -0.045 mag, 9.11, 9.18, 9.15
